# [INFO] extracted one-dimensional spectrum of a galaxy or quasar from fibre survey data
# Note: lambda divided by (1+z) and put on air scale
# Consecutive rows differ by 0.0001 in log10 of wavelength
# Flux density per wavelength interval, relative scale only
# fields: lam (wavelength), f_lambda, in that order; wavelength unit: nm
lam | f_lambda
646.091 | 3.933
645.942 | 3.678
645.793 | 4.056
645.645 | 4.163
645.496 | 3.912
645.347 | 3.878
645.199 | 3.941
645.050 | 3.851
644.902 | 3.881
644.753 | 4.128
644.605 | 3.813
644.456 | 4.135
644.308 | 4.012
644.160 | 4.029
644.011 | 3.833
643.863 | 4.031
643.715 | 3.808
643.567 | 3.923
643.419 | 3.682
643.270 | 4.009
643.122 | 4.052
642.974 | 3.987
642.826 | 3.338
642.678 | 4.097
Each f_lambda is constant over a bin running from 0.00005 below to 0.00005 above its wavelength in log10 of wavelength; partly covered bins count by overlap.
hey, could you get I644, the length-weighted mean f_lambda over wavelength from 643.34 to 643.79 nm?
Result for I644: 3.8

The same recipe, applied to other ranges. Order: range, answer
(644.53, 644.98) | 3.94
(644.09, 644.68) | 4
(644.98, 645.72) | 3.95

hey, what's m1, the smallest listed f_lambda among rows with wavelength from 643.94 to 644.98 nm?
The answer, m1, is 3.813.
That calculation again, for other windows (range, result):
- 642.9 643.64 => 3.682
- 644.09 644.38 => 4.012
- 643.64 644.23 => 3.808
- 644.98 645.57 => 3.851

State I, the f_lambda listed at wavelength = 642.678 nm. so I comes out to 4.097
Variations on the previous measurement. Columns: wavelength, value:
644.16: 4.029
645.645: 4.163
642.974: 3.987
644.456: 4.135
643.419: 3.682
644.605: 3.813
